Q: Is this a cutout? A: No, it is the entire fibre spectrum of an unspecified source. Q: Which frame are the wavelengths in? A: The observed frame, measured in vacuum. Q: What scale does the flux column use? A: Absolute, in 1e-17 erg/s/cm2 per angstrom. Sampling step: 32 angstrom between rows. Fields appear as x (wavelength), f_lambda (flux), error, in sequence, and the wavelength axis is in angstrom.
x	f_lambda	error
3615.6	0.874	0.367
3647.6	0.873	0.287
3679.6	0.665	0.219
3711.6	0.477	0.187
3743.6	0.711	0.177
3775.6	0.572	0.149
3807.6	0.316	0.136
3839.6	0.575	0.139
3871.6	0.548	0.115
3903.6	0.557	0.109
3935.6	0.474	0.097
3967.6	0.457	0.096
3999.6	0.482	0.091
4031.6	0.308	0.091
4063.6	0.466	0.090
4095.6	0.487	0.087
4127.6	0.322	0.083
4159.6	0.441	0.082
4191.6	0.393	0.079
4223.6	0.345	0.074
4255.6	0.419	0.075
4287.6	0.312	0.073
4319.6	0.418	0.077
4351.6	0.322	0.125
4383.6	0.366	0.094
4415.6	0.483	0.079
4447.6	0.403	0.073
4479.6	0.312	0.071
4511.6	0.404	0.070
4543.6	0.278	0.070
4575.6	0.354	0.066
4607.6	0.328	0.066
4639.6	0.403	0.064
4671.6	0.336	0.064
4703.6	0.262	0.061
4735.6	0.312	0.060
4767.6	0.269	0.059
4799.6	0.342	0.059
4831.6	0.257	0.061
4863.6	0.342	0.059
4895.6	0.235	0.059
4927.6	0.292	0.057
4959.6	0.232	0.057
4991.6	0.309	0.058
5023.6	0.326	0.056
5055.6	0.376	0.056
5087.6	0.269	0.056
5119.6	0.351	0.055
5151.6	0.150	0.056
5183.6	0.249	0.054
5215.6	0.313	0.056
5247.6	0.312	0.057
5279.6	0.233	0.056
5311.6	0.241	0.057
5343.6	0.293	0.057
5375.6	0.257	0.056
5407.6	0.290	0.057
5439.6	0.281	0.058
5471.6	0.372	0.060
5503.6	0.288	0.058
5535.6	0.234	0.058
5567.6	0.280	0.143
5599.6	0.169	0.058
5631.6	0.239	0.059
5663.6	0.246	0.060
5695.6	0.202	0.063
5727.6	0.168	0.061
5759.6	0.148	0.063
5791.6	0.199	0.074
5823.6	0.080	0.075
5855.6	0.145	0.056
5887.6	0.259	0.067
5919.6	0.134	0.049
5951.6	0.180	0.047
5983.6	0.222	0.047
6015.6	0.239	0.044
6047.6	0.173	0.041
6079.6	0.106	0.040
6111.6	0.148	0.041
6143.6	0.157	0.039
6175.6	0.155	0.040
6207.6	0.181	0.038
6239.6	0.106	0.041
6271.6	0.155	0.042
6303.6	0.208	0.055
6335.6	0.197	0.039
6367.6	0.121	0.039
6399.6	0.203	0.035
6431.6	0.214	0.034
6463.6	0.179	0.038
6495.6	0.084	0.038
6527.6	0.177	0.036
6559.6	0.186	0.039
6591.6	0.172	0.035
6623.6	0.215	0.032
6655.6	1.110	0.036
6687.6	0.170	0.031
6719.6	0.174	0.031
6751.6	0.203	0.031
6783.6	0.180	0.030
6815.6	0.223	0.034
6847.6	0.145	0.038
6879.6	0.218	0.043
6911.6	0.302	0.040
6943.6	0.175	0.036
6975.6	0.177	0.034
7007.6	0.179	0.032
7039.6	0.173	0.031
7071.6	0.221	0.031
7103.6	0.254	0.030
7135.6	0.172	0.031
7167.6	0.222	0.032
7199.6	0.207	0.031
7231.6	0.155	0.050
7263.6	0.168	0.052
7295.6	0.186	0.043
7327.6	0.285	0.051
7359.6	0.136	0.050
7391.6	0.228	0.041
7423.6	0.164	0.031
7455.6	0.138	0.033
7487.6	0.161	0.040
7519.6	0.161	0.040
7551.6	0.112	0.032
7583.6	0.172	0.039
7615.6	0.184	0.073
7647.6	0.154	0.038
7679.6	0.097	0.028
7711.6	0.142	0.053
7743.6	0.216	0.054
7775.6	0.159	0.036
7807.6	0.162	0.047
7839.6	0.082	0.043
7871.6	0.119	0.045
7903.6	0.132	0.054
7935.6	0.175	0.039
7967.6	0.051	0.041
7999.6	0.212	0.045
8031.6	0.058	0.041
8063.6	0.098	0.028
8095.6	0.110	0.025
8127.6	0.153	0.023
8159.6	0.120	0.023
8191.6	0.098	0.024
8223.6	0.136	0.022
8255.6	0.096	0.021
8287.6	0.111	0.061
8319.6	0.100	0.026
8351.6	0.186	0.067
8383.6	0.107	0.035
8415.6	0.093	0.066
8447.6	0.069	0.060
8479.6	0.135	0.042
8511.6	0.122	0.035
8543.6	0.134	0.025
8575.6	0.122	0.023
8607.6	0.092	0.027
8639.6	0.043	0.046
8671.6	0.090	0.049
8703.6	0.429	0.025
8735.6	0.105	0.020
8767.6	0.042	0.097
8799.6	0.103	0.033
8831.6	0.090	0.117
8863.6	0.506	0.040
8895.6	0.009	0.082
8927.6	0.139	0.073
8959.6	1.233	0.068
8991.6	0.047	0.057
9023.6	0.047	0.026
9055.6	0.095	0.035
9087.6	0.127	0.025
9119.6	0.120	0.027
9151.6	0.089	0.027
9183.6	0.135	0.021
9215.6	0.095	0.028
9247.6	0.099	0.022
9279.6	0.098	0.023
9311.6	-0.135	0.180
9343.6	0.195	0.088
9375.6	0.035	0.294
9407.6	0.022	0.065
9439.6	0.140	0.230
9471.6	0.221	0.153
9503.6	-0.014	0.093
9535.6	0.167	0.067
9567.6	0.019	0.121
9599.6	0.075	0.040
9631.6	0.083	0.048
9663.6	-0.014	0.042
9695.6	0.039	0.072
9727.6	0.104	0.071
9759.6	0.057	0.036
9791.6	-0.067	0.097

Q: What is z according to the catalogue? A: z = 0.79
